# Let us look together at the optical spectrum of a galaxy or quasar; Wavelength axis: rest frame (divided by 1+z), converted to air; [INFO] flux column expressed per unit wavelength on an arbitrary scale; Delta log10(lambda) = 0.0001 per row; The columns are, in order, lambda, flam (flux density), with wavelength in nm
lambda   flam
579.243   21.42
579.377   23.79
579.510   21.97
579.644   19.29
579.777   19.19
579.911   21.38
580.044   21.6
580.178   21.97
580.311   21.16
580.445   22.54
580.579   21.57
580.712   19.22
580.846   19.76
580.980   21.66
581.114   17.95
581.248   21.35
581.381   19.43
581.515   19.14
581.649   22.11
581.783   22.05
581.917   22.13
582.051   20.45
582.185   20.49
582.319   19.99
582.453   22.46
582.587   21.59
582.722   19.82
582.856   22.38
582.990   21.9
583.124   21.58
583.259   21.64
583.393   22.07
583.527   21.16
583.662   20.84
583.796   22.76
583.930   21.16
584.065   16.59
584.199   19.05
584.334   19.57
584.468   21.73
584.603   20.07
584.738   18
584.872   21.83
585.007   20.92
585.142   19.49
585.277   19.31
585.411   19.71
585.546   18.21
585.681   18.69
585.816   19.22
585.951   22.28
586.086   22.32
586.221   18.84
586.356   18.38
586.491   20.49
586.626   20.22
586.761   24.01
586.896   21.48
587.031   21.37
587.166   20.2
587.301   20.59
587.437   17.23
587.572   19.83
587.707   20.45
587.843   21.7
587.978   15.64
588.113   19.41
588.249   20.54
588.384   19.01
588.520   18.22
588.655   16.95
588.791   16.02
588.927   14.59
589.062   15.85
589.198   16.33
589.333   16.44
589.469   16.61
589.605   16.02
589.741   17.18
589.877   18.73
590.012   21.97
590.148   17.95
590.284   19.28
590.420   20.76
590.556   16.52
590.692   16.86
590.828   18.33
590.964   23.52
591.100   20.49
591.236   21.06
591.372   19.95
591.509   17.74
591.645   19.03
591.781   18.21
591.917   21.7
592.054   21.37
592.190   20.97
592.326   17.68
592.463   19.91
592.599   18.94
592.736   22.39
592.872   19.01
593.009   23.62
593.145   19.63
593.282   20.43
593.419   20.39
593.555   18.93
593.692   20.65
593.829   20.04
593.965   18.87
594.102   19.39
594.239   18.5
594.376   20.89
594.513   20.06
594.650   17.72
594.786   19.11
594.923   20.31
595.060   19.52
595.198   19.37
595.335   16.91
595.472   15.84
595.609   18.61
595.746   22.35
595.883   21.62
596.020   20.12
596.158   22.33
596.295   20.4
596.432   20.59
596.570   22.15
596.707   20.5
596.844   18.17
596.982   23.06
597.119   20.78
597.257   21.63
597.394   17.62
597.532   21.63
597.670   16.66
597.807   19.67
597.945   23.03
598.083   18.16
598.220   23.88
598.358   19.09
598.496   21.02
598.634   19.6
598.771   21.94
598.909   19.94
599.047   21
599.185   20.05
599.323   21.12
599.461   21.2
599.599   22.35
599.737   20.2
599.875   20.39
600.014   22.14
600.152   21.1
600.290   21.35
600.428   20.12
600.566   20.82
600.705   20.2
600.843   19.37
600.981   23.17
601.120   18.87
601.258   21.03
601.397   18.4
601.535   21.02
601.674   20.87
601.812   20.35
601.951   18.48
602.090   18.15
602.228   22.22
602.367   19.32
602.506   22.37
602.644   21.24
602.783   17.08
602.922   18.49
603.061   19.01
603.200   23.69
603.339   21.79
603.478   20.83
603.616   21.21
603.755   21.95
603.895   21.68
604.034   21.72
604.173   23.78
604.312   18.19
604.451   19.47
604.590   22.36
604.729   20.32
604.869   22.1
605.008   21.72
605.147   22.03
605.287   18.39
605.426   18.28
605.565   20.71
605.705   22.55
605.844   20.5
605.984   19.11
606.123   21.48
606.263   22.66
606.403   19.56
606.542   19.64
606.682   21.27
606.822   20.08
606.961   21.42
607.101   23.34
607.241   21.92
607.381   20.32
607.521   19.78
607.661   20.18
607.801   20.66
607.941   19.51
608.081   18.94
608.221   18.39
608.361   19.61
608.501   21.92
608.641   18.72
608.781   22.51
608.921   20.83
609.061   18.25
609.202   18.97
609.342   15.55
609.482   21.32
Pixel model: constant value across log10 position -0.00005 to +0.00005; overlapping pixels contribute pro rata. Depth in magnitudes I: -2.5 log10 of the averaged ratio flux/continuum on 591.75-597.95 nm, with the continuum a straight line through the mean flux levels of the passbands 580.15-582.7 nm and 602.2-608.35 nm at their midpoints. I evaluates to 0.04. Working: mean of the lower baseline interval 20.9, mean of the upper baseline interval 20.7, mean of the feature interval 20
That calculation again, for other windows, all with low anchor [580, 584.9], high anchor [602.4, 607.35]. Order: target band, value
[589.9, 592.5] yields 0.065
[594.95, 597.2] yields 0.038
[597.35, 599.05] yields 0.032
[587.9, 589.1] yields 0.193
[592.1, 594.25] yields 0.045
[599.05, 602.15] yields 0.020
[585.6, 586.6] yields 0.044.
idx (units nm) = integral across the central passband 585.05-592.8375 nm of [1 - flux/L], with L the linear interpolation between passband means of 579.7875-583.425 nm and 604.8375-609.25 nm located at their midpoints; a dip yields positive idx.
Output 0.61 nm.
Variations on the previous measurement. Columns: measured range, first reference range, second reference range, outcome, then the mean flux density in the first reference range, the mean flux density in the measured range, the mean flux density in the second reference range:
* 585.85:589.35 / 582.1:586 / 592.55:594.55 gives 0.20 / 20.5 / 19.2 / 20.1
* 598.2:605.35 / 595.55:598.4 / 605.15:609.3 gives -0.09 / 20.6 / 20.7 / 20.3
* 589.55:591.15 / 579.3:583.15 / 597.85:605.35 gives 0.15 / 21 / 19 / 20.7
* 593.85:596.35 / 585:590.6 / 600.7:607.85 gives 0.02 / 19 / 19.6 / 20.7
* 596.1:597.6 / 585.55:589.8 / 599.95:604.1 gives -0.06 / 18.9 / 20.8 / 20.6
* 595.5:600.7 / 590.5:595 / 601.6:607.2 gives -0.12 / 19.8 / 20.7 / 20.7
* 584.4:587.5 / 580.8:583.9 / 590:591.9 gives 0.03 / 21.1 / 20.2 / 19.4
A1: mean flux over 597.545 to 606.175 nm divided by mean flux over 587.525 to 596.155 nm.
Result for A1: 1.08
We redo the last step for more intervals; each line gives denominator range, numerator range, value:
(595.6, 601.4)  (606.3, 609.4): 0.97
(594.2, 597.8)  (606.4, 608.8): 1.03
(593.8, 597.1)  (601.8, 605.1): 1.04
